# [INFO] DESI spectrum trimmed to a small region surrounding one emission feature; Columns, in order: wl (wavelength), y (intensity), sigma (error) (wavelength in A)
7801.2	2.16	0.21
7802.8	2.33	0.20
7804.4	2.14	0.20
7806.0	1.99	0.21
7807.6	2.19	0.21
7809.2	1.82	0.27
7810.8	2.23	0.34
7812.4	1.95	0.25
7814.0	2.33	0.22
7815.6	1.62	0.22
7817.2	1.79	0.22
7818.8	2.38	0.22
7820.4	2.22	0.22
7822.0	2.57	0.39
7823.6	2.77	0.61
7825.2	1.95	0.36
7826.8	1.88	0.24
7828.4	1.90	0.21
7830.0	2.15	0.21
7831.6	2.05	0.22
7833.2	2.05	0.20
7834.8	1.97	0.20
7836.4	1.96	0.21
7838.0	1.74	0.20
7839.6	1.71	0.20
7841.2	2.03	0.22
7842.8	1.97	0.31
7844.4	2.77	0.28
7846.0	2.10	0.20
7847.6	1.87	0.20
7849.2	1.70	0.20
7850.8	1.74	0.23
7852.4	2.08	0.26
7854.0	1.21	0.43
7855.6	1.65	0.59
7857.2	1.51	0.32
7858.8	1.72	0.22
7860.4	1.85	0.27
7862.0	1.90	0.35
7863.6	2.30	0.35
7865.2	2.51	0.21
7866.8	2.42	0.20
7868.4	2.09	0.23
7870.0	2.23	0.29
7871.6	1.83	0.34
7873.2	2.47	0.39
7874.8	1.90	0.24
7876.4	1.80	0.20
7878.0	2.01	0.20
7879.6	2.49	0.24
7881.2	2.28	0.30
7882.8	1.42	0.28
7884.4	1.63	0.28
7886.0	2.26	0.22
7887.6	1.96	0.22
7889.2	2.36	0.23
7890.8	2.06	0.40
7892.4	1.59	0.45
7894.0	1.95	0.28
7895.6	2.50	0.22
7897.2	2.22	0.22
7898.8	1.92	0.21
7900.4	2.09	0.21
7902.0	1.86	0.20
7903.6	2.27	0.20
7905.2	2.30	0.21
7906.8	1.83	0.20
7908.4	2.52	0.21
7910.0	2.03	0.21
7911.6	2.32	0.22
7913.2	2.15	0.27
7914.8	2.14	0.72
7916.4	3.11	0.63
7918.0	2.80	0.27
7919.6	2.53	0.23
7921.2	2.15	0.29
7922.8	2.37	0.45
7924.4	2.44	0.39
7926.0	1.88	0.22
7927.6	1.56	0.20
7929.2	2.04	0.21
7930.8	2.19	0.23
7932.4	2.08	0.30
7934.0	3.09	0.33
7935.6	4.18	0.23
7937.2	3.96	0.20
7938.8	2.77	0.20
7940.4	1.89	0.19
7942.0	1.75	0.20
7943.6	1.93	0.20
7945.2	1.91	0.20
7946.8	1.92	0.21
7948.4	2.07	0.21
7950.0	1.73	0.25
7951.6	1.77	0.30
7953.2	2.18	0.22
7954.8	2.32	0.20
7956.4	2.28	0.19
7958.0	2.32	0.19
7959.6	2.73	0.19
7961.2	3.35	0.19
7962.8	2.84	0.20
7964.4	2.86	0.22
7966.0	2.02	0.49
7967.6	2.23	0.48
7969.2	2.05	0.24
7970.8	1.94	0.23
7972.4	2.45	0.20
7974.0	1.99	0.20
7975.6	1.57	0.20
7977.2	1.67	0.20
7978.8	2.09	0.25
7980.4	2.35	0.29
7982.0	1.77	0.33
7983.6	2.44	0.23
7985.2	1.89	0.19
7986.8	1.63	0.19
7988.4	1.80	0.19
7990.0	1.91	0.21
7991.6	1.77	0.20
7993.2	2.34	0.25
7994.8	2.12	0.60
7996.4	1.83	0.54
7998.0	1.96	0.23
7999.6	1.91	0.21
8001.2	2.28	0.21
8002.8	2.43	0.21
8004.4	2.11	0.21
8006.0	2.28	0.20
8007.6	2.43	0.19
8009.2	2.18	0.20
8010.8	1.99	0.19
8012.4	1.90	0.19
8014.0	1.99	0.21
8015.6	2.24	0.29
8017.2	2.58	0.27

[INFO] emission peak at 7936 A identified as H-alpha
